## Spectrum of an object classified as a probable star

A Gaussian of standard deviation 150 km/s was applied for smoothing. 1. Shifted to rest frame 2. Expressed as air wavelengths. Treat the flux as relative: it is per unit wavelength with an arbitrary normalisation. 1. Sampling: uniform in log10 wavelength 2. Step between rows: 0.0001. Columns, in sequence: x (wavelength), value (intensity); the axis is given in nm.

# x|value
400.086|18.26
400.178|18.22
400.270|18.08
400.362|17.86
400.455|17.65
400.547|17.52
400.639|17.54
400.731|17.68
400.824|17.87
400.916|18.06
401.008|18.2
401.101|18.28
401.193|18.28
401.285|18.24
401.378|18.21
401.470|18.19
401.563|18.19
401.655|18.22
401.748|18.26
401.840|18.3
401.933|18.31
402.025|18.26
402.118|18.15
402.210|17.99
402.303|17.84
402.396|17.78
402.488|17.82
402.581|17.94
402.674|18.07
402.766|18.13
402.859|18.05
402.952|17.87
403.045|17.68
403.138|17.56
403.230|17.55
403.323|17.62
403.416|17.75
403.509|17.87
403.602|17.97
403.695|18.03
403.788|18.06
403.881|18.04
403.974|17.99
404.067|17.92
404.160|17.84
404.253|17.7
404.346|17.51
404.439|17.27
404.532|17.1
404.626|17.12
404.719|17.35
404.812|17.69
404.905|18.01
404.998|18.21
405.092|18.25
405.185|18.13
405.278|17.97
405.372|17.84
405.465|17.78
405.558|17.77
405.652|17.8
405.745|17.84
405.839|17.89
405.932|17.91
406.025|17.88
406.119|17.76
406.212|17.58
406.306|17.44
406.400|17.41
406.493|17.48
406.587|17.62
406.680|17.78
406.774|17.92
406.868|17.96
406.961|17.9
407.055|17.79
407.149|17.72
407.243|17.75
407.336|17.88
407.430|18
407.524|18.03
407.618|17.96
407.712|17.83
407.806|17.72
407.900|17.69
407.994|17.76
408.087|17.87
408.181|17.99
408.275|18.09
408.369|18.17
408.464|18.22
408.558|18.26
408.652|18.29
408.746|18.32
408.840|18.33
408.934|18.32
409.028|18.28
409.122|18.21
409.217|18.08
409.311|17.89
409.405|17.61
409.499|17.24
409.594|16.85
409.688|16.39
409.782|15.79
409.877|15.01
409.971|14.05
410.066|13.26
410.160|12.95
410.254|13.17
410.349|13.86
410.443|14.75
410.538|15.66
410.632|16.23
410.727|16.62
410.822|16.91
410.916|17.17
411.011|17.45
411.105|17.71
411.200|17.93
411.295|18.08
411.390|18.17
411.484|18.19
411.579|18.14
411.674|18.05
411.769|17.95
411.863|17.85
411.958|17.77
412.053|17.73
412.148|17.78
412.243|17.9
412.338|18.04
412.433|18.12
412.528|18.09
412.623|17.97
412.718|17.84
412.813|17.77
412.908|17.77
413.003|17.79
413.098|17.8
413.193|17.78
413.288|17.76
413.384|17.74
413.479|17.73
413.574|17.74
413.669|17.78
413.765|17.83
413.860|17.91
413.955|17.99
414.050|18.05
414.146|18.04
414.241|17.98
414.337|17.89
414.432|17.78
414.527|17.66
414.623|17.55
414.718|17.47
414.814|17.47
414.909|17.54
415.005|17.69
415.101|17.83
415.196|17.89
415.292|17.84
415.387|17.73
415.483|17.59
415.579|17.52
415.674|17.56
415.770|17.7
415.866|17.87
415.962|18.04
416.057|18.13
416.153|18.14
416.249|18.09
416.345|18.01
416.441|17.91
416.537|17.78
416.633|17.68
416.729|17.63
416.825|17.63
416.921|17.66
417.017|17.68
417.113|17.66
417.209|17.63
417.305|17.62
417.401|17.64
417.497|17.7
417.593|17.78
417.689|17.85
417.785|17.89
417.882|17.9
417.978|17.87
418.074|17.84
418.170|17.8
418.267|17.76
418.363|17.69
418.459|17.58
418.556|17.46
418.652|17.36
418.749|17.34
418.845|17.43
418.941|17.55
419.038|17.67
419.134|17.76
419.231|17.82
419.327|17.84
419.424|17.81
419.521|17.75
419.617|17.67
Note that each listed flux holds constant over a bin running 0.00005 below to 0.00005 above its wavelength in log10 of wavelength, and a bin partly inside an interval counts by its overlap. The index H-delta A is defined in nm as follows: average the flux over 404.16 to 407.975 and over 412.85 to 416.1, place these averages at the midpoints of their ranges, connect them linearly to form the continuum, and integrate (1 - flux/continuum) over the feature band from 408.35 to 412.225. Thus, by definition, 0.17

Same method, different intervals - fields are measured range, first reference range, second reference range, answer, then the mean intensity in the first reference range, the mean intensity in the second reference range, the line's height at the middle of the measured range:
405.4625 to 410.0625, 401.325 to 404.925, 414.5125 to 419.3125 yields 0.05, 17.9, 17.7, 17.8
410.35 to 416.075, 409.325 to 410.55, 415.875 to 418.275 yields -0.44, 15.2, 17.8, 16.4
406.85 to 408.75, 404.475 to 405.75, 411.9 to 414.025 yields -0.02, 17.8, 17.8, 17.8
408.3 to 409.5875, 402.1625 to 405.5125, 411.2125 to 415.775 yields -0.02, 17.8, 17.8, 17.8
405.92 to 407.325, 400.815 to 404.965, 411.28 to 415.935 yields 0.01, 17.9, 17.8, 17.9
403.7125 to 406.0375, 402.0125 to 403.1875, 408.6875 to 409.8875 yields 0.00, 17.9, 17.5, 17.8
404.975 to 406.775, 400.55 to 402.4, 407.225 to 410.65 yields -0.04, 18.1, 17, 17.4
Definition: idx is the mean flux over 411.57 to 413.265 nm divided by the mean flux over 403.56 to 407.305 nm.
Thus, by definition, 1.0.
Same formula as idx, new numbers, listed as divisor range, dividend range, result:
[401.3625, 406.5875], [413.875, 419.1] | 0.99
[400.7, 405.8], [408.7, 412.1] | 0.94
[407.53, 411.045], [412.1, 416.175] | 1.06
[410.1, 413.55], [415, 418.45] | 1.03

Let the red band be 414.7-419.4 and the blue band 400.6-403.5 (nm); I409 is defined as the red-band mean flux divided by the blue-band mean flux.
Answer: 0.98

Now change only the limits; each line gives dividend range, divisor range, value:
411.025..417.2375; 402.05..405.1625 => 1.00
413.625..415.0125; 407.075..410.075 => 1.01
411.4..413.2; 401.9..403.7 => 1.00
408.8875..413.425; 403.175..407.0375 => 0.96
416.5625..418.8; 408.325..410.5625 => 1.07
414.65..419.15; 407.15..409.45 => 0.98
